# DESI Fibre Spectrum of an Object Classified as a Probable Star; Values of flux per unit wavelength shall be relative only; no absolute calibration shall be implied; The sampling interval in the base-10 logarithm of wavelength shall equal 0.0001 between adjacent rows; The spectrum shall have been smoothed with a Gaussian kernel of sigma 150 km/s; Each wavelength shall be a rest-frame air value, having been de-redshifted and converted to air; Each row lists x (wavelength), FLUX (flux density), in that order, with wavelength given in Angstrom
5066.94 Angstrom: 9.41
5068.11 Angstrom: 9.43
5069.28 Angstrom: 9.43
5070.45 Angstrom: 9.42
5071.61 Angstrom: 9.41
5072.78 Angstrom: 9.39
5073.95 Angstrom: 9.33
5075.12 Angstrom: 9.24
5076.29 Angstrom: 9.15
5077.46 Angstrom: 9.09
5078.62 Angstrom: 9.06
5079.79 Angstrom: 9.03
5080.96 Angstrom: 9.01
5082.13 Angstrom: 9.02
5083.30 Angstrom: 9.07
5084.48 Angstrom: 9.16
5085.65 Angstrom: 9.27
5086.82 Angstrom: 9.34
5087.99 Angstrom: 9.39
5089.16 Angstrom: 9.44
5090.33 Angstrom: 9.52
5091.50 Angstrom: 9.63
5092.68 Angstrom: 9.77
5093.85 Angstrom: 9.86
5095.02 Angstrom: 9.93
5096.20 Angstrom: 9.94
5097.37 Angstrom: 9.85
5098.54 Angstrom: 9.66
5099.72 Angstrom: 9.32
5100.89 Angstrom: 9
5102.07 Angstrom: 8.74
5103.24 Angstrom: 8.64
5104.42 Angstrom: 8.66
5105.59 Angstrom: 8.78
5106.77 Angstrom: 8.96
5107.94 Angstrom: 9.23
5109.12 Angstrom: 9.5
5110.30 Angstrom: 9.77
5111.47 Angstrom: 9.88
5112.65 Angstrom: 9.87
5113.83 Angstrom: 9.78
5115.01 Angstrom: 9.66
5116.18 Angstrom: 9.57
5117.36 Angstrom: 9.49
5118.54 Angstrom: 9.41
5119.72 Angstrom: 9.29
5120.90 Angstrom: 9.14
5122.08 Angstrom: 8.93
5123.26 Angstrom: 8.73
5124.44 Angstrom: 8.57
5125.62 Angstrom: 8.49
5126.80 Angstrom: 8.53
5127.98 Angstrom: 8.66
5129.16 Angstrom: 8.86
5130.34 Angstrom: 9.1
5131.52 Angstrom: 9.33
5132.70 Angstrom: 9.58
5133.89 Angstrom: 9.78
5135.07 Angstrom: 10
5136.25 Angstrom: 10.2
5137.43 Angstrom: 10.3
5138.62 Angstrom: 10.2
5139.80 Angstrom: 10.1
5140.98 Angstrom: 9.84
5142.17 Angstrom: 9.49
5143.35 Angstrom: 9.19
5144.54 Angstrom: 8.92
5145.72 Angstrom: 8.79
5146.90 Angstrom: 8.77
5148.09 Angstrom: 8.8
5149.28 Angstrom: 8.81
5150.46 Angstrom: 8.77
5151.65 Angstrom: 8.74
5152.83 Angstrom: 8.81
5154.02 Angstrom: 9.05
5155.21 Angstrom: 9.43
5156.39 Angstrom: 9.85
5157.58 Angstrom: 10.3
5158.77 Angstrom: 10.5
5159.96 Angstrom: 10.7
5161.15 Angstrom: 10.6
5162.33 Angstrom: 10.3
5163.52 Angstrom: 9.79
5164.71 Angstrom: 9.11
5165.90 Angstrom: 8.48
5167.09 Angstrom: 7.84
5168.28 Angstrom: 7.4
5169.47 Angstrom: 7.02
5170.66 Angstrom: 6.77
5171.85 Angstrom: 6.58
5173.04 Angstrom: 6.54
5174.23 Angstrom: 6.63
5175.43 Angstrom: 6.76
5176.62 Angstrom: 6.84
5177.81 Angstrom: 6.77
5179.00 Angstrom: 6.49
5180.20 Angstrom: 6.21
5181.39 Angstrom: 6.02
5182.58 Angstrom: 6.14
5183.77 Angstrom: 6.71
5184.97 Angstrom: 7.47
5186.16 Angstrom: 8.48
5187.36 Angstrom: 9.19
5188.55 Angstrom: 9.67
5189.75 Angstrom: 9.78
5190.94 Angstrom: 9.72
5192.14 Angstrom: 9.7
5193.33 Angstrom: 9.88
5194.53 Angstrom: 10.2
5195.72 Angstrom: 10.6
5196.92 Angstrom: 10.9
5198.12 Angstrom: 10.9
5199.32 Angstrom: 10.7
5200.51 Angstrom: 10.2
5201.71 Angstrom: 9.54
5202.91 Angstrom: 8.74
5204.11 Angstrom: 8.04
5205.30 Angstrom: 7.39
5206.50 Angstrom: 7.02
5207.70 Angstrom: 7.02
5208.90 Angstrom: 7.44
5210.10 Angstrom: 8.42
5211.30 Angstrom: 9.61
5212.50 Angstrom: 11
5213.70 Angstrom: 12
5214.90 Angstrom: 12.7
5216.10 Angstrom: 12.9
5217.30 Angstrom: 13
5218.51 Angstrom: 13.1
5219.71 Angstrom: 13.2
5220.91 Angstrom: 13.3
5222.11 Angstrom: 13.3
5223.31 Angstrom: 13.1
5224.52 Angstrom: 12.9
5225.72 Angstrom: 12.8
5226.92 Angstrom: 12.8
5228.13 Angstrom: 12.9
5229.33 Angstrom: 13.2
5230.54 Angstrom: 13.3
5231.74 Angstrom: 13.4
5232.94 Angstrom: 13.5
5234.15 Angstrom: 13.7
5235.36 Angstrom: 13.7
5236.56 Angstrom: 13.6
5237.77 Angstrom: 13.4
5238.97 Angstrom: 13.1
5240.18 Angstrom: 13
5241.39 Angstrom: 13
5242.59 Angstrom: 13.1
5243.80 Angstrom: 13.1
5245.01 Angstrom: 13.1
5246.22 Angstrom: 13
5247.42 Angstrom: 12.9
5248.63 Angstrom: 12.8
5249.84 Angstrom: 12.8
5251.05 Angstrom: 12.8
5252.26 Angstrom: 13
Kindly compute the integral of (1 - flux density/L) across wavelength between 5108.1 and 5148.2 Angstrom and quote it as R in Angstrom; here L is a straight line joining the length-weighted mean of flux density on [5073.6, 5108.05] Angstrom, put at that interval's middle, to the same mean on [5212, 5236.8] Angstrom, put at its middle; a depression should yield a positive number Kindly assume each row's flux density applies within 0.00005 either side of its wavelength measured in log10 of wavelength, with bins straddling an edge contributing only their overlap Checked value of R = 3.6 Angstrom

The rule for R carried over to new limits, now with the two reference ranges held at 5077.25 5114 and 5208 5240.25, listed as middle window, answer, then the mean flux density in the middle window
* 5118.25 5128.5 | 1.2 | 8.84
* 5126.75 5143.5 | 1.2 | 9.59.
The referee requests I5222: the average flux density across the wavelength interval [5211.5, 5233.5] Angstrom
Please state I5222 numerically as 12.9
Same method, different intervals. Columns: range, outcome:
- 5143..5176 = 8.68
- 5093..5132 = 9.25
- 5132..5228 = 9.45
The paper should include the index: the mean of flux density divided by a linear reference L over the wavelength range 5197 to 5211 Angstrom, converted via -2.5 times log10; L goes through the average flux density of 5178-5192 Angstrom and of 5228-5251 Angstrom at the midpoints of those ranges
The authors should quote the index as 0.10 mag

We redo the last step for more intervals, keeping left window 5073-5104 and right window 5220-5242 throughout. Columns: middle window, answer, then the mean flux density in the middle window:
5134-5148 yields 0.12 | 9.6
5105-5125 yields 0.08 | 9.33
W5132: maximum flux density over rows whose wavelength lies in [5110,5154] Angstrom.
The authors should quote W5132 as 10.3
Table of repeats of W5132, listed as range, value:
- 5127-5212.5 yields 11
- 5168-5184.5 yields 7.4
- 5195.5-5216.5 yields 12.9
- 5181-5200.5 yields 10.9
